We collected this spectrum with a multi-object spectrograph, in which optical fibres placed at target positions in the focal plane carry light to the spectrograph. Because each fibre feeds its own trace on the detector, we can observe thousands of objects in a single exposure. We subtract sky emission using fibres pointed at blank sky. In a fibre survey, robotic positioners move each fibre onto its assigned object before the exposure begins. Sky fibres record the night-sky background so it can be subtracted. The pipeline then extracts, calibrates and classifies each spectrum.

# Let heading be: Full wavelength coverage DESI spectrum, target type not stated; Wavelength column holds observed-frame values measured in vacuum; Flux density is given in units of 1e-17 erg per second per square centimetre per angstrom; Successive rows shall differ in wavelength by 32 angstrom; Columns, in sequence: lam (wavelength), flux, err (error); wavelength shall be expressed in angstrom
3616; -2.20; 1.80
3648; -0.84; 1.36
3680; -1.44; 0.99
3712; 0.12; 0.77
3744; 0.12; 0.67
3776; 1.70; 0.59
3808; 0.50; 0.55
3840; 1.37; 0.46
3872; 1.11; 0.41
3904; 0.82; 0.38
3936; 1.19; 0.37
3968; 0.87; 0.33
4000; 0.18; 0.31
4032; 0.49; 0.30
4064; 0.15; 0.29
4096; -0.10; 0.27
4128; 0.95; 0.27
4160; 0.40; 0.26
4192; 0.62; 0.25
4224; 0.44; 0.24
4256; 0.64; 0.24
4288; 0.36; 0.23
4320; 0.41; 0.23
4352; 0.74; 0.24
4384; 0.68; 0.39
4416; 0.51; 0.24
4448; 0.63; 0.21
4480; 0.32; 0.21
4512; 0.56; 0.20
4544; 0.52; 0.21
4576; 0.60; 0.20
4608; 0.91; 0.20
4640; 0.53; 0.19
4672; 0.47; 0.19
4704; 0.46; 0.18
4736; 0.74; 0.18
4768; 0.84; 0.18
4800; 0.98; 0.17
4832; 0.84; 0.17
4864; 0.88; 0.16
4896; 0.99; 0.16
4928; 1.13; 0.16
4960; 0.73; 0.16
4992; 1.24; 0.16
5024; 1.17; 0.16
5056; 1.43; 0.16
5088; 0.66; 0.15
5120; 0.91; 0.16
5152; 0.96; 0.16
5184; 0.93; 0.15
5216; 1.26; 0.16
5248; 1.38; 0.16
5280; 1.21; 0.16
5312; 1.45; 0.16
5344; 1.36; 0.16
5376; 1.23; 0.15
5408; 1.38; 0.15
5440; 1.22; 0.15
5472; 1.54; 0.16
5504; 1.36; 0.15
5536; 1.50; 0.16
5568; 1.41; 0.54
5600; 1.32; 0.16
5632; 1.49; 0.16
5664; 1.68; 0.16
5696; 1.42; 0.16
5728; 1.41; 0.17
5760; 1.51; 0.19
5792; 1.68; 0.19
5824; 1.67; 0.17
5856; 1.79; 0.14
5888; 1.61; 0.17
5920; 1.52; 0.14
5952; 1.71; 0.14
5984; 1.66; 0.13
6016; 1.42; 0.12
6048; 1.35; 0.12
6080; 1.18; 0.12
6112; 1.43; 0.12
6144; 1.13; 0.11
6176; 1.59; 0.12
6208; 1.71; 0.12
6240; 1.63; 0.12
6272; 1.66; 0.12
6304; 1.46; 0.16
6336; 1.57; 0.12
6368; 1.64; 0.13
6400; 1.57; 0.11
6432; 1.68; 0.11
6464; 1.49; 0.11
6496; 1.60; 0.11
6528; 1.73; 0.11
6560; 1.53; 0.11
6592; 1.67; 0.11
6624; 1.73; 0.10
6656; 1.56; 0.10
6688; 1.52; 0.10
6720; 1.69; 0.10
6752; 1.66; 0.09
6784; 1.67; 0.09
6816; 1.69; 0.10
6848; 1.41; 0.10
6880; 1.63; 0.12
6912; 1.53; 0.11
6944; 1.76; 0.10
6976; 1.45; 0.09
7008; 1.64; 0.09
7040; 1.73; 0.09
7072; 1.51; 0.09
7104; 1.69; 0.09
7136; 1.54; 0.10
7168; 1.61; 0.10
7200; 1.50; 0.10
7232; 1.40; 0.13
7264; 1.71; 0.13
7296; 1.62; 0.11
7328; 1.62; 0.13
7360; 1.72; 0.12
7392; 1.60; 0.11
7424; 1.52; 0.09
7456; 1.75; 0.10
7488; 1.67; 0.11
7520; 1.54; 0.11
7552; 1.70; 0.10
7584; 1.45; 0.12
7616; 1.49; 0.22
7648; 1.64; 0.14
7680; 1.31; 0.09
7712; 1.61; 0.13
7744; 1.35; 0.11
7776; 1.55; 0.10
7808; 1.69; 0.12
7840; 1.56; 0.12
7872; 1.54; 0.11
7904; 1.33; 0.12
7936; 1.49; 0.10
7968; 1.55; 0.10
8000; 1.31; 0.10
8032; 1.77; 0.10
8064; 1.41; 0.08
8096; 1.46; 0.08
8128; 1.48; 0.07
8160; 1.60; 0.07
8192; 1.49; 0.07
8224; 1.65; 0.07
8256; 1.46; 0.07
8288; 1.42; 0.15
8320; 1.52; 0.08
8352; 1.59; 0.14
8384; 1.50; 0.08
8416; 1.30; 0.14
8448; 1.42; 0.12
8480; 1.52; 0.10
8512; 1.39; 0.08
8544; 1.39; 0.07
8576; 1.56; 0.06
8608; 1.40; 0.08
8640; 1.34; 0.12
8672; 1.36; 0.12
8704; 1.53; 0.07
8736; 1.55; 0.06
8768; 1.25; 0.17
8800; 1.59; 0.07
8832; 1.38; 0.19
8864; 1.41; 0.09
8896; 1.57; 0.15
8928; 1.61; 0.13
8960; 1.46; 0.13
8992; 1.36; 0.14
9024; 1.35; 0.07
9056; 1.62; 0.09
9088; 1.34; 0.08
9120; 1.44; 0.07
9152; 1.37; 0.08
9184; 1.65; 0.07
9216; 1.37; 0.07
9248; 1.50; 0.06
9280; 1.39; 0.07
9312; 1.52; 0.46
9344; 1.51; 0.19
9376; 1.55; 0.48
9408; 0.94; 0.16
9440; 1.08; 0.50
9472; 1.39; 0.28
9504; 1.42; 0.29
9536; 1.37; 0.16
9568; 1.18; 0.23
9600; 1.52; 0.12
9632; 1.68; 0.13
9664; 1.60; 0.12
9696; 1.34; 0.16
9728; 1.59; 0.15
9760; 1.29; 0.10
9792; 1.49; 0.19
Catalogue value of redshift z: 0.18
